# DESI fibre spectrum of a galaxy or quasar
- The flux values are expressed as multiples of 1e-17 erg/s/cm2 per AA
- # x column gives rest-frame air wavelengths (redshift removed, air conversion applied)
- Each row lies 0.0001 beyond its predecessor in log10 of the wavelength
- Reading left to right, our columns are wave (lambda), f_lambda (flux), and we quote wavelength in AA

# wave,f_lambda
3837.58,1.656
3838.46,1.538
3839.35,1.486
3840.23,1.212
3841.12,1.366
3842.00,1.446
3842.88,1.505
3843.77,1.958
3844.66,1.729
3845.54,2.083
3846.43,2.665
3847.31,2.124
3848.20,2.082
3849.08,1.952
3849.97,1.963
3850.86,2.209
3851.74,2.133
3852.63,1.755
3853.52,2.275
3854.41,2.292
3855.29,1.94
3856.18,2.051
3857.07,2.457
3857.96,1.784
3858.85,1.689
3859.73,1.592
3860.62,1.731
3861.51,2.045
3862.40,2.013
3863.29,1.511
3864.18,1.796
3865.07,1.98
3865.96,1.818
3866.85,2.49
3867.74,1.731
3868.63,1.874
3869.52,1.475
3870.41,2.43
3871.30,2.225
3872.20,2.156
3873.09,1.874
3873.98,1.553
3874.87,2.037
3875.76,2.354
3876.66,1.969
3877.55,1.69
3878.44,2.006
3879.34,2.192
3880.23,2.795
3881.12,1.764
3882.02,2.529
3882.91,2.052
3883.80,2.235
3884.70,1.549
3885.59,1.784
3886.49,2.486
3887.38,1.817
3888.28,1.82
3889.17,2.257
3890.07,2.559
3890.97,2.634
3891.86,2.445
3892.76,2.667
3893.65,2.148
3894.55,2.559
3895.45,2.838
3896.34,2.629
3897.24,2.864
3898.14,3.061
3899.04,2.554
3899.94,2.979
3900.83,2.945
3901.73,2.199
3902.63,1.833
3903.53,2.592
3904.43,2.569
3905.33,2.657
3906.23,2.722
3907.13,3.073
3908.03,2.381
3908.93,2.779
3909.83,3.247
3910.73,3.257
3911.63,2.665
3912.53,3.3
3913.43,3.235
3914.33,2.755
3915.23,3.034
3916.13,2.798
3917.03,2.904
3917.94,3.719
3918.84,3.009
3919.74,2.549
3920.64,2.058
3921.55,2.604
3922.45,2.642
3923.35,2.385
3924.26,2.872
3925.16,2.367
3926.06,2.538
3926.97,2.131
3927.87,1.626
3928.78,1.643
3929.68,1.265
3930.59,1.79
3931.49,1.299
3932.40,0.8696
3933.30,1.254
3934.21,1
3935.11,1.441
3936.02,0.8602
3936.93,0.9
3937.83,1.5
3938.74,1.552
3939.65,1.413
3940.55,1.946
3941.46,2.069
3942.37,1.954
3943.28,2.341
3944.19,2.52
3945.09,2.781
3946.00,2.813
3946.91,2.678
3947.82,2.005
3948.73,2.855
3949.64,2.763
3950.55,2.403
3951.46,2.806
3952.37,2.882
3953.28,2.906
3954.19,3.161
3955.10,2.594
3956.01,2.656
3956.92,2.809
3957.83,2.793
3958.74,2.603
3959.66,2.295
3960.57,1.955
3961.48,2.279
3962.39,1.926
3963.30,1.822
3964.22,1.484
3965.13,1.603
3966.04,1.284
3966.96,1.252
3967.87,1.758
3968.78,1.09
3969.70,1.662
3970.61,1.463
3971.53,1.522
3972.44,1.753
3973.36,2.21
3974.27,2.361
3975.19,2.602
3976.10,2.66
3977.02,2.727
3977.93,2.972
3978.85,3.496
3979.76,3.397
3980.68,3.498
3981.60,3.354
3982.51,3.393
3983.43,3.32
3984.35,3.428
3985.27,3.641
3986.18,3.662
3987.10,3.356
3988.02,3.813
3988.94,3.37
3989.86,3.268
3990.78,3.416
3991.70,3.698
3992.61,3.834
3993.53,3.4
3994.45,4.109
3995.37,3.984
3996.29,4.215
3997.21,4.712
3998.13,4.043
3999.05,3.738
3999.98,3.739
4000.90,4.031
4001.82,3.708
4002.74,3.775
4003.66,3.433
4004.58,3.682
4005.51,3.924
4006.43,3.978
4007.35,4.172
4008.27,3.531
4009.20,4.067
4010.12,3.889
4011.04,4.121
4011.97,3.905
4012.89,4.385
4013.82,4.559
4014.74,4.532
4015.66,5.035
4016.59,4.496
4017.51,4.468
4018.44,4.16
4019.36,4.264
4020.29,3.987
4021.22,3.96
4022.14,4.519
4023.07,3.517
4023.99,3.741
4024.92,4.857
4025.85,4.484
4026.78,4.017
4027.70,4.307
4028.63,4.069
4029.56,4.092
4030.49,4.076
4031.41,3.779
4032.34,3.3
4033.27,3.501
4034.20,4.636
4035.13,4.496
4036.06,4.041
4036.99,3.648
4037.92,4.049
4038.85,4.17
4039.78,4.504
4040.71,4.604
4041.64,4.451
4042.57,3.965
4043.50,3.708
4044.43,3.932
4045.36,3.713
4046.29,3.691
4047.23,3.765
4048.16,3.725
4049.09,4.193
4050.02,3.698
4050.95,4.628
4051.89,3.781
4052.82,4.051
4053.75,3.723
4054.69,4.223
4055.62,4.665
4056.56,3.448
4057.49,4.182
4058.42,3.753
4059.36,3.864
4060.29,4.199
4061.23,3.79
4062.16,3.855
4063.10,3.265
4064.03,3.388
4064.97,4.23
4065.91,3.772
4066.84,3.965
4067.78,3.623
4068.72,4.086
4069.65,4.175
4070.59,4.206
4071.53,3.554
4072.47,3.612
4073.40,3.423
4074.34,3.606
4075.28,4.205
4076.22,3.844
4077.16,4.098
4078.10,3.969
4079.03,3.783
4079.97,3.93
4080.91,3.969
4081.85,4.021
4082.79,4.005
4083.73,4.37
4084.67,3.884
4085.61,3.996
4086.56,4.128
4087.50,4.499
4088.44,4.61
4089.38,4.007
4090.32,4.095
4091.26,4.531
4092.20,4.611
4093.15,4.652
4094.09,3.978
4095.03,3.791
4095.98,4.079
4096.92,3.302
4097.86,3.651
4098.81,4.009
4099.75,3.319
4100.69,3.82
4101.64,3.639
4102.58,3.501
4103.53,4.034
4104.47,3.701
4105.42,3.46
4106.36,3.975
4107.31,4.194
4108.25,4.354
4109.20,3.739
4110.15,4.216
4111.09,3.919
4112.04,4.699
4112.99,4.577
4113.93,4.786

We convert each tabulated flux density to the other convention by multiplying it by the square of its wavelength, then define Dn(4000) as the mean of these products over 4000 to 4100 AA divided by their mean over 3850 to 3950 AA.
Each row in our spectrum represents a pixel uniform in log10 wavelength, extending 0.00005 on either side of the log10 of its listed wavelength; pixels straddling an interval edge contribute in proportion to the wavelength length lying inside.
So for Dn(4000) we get 1.95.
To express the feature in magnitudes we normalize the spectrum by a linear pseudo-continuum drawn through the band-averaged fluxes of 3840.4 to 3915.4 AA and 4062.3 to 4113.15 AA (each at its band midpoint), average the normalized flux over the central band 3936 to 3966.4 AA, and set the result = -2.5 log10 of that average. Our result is 0.26 mag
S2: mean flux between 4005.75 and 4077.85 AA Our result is 4.02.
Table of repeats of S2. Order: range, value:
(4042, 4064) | 3.9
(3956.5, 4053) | 3.51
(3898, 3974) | 2.26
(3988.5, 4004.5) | 3.79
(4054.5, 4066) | 3.89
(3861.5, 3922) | 2.4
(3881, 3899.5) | 2.36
